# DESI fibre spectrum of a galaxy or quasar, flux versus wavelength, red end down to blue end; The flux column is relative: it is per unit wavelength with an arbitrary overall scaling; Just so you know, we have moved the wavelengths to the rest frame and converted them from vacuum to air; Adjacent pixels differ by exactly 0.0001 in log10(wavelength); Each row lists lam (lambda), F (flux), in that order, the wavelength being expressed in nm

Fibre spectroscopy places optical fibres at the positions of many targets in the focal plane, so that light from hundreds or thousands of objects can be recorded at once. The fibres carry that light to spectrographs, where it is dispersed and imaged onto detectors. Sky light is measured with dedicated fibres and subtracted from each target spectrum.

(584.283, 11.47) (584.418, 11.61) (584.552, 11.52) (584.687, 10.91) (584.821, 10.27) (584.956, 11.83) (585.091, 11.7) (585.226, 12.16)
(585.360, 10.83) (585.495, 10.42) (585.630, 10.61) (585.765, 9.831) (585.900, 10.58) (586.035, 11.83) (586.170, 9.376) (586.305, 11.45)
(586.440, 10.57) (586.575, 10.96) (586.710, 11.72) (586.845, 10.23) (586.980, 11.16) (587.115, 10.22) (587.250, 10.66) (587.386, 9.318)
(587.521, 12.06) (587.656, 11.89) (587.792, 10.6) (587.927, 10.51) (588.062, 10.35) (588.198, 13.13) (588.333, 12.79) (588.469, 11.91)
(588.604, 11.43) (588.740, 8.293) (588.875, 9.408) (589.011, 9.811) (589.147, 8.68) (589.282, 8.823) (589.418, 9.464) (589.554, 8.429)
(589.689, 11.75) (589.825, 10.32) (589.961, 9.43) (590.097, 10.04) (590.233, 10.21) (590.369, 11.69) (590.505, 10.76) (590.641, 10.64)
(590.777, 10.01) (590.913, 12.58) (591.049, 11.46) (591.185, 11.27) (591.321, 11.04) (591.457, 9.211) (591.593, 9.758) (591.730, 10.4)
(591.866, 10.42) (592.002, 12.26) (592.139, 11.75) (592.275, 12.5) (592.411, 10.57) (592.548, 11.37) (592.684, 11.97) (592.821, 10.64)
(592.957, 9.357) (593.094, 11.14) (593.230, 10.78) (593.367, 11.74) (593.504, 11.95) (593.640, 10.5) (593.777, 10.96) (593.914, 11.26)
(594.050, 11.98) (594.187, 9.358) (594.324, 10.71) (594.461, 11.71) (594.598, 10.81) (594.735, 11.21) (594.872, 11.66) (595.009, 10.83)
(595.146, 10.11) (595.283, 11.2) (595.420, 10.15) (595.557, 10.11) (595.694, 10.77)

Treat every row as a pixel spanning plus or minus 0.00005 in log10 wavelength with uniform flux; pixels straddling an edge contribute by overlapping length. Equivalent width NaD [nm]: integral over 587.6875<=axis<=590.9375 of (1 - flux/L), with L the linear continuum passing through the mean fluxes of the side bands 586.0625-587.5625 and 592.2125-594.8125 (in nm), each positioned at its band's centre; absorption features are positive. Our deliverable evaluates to 0.12 nm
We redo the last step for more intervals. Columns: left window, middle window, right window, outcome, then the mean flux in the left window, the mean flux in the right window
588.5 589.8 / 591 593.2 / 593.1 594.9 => -0.08 nm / 9.66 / 11.1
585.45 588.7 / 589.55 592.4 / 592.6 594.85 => 0.05 nm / 11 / 11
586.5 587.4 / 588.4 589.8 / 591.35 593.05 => 0.12 nm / 10.7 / 10.9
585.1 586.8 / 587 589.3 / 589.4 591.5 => 0.02 nm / 10.9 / 10.6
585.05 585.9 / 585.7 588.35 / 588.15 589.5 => -0.08 nm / 10.9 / 10.3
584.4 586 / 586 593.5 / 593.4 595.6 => 0.16 nm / 11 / 10.9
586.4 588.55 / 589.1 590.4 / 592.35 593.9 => 0.14 nm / 11.1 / 11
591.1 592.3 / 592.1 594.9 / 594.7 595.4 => -0.05 nm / 10.9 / 10.9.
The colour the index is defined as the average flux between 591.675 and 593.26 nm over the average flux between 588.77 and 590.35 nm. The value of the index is 1.15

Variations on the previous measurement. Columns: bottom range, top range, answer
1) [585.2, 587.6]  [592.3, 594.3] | 1.02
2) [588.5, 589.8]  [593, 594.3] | 1.14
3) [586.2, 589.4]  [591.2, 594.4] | 1.03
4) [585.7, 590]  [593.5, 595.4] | 1.04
